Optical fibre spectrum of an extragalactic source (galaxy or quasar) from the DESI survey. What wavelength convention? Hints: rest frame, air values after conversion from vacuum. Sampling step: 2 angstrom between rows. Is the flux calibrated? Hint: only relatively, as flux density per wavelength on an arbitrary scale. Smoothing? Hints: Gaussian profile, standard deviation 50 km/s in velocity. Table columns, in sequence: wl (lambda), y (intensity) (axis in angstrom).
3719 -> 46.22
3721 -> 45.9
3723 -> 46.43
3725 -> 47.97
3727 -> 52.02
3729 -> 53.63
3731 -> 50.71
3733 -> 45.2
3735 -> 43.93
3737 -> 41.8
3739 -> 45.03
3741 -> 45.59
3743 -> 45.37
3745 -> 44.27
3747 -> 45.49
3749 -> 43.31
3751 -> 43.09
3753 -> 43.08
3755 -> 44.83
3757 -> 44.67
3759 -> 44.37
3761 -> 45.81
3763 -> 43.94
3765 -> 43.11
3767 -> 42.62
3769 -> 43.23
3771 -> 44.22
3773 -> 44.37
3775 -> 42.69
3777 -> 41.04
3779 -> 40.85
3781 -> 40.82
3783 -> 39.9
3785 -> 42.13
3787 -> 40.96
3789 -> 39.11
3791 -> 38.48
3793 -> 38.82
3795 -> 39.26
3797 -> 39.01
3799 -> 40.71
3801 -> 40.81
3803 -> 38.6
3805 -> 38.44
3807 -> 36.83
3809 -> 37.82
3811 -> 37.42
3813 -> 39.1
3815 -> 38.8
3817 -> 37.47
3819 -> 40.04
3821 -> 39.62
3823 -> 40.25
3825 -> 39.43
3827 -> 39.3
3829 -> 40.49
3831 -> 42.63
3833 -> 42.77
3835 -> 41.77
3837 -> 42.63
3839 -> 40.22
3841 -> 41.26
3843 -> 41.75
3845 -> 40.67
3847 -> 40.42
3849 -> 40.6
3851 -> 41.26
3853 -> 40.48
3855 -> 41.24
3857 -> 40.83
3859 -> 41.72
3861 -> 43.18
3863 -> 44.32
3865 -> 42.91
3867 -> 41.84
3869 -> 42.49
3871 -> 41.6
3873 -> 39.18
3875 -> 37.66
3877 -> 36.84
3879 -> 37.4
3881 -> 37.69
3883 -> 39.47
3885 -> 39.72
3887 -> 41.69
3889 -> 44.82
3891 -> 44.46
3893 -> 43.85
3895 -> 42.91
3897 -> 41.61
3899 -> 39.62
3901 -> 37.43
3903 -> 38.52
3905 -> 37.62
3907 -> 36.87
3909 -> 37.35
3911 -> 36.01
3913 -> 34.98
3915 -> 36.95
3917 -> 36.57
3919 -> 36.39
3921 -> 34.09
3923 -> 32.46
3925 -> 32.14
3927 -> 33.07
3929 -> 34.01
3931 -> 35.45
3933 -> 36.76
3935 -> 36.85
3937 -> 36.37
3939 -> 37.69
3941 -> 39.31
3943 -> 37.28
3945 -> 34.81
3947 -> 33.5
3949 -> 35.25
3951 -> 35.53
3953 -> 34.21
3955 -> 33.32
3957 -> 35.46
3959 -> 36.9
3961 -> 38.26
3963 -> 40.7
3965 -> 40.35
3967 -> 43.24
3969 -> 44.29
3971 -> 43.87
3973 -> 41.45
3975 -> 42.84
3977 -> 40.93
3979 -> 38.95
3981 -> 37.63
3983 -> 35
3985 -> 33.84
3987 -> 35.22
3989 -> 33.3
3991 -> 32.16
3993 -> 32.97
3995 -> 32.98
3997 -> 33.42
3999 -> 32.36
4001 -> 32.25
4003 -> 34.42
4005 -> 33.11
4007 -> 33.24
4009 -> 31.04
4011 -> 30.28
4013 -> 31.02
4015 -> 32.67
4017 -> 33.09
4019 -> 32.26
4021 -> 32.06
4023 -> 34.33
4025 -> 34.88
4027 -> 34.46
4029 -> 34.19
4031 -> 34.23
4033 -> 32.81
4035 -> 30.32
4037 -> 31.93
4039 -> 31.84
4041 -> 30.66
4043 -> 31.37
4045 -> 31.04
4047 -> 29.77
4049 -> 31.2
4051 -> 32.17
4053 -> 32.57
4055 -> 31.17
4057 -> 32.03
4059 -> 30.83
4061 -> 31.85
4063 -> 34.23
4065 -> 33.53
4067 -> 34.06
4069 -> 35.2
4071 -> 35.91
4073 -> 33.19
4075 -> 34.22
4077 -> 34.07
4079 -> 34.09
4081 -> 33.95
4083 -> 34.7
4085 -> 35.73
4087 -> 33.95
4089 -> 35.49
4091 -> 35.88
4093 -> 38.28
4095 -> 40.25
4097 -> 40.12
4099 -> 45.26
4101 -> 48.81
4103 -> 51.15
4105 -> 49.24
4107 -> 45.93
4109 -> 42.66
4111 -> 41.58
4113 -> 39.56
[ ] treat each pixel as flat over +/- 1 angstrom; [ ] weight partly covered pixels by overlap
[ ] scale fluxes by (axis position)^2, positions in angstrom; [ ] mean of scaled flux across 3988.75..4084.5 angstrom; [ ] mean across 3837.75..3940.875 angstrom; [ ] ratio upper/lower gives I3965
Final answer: 0.9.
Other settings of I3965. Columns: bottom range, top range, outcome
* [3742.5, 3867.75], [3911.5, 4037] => 0.93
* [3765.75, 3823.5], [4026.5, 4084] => 0.93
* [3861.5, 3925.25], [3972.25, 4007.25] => 0.95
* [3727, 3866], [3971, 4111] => 0.95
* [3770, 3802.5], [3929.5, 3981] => 1.02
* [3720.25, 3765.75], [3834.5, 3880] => 0.95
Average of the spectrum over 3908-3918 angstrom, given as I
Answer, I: 36.4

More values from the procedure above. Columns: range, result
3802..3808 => 38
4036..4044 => 31.5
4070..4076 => 34.4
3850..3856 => 41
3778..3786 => 40.9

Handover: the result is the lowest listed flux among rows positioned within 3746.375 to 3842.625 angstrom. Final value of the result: 36.83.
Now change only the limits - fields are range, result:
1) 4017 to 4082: 29.77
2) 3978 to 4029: 30.28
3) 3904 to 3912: 36.01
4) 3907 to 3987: 32.14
